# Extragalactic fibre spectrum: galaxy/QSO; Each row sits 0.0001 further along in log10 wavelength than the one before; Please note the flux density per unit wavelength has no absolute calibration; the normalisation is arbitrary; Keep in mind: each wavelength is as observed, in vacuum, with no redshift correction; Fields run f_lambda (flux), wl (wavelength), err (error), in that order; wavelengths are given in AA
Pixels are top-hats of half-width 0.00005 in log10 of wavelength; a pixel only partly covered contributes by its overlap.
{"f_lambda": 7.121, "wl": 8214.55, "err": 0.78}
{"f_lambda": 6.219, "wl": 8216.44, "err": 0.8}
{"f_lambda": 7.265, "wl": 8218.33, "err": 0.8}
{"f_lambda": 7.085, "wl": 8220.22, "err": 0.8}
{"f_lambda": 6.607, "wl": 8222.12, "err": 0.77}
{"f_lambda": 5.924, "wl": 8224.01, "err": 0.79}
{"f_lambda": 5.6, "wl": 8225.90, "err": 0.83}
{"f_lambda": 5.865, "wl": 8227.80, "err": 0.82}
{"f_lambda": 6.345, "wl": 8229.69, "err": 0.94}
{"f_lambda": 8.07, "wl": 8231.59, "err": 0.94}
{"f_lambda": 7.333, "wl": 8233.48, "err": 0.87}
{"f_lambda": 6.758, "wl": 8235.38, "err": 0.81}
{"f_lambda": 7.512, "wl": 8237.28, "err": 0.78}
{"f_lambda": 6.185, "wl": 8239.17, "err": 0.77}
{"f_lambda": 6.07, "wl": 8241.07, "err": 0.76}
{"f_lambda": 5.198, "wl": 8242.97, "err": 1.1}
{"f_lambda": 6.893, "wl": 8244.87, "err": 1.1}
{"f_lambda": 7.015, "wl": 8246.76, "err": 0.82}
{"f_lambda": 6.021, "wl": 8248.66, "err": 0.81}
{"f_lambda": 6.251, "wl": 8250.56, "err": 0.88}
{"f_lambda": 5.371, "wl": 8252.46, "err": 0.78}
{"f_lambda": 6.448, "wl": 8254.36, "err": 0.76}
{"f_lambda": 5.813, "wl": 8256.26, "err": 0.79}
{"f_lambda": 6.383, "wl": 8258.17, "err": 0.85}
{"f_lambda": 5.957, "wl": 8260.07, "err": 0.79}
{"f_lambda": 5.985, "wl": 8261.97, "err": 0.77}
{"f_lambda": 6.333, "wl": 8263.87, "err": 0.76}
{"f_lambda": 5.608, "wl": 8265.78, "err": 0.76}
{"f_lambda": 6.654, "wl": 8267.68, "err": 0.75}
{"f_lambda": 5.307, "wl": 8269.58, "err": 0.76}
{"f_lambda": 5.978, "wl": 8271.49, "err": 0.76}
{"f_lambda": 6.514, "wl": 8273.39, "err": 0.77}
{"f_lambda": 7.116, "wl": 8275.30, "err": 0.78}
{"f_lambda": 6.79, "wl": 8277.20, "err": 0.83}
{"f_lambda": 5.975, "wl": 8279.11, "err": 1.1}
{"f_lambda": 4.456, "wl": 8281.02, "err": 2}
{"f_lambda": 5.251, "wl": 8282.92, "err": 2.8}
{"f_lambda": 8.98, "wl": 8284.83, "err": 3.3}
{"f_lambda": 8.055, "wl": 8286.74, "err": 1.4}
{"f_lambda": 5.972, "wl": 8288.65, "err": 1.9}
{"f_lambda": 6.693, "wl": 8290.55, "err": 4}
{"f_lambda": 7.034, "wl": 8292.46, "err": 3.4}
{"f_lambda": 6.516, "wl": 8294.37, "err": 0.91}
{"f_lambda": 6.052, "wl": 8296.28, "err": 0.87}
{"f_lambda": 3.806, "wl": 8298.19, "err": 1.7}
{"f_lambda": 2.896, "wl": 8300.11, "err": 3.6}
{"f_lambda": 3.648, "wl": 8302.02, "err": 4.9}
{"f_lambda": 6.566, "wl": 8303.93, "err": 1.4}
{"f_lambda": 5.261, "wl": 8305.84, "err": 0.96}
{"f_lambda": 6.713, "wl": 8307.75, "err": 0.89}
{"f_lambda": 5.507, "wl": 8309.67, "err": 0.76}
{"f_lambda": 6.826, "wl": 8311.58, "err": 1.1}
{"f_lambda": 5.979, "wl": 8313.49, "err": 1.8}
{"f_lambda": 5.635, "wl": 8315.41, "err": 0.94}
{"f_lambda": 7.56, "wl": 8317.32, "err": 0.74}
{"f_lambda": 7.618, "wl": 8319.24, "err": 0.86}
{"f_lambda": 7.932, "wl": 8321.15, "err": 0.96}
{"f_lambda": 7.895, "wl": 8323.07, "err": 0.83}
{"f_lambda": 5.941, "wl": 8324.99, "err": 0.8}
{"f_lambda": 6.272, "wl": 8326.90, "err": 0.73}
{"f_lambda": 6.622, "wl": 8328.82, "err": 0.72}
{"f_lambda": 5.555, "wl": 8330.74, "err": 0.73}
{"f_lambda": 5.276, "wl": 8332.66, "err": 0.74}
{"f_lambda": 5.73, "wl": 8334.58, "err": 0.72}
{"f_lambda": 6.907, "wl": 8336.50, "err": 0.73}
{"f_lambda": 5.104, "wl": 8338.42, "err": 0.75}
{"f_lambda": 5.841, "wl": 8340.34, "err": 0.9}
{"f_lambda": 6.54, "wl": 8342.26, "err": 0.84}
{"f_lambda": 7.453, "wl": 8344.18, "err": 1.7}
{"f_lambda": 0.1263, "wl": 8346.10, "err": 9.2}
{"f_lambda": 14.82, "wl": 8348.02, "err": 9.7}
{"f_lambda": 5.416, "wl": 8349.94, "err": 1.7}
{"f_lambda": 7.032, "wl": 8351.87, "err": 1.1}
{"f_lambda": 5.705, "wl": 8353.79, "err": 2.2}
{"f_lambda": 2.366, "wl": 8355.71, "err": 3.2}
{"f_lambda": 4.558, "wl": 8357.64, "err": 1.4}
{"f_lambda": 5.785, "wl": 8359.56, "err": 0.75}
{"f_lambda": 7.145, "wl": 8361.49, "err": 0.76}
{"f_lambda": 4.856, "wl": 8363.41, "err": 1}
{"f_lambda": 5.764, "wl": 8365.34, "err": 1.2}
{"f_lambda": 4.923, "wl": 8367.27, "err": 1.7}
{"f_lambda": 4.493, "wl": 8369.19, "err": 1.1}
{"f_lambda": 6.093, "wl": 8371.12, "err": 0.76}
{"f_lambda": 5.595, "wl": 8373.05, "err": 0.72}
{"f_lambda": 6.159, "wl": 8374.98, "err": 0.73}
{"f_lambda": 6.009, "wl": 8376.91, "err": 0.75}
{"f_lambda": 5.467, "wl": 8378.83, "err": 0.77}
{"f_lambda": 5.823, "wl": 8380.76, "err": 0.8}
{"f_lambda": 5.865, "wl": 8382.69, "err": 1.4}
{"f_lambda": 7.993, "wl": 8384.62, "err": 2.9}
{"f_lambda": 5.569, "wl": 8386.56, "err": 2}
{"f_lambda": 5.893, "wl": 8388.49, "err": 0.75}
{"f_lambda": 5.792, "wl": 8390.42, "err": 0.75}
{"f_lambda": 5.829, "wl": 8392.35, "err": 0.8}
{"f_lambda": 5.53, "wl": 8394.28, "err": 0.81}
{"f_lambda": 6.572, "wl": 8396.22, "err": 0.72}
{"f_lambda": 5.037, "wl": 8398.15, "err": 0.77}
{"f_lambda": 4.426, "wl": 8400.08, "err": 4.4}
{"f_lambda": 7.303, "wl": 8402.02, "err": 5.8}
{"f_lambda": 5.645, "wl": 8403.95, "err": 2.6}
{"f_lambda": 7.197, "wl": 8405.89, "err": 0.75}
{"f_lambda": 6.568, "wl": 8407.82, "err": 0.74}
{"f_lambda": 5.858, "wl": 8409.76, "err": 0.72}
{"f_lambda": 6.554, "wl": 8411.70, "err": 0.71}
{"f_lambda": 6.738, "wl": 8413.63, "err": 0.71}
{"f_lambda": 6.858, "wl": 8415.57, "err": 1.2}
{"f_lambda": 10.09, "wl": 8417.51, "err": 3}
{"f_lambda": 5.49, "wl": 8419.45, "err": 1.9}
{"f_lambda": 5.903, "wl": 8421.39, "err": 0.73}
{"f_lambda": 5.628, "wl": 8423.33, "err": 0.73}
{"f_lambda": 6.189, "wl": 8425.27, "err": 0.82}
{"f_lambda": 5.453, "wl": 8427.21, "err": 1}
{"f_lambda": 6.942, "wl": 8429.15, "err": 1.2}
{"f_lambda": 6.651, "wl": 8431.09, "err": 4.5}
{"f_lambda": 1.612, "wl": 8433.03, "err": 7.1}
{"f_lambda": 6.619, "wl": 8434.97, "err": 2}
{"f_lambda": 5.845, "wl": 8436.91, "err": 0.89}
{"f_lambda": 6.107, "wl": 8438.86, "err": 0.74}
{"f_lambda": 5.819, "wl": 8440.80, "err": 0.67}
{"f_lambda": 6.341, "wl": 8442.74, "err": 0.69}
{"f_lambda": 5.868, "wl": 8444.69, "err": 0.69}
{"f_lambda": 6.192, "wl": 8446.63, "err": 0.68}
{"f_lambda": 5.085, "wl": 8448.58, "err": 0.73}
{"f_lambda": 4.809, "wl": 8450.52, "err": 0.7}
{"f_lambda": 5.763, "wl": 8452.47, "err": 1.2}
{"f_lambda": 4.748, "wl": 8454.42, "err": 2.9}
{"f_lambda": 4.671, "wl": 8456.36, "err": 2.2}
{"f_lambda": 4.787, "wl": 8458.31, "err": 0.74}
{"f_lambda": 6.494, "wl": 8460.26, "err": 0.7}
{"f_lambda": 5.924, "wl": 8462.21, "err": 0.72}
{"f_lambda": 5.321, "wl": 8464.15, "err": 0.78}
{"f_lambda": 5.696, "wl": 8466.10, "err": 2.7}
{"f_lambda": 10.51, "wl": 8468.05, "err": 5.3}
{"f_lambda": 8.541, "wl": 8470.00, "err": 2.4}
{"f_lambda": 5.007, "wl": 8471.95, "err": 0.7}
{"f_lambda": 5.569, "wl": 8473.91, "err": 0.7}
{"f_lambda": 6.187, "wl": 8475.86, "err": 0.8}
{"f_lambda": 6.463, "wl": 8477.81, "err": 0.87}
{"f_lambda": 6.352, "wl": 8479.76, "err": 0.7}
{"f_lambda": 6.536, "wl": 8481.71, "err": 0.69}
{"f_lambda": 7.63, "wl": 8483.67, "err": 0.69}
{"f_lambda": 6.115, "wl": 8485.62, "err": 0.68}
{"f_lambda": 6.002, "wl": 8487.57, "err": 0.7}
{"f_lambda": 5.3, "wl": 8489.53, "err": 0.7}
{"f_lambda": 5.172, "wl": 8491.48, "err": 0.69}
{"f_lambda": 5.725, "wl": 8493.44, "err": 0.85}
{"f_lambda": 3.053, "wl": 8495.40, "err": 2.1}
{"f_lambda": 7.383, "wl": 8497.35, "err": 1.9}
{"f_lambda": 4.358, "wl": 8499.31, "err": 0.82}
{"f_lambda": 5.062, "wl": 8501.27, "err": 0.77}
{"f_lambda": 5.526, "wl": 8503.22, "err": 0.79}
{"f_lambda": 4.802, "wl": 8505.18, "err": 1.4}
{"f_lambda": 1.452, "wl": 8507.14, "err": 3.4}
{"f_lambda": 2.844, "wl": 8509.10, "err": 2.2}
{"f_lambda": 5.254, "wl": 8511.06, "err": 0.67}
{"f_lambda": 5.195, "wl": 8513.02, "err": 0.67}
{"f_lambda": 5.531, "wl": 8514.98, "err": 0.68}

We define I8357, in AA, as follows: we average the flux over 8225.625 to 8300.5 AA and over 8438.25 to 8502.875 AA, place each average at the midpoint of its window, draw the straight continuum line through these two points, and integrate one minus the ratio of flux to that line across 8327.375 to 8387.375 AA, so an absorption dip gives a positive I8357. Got 1.9 AA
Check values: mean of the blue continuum 6.26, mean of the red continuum 5.89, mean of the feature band 5.89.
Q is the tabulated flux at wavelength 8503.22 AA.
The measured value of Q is 5.526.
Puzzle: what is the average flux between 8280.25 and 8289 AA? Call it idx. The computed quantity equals 6.63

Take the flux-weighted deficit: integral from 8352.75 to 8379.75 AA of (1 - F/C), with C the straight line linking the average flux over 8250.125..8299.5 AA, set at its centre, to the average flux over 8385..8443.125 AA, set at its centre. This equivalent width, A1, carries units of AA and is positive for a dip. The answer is 3.4 AA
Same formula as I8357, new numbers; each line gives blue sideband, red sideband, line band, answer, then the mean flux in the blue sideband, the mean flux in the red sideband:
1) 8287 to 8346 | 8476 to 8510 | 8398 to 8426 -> -3.8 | 6.05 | 5.31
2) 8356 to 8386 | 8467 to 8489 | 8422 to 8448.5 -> 2.4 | 5.69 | 6.77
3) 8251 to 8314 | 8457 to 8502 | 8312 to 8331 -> -2.3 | 6.02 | 6.05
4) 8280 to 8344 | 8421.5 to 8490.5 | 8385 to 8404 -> 0.7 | 6.16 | 5.97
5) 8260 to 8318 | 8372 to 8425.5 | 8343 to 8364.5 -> 0.7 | 6.05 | 6.2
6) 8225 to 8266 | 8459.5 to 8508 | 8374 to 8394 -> 0.1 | 6.33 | 5.85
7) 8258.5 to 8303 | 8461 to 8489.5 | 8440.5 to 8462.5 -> 3.2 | 5.99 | 6.52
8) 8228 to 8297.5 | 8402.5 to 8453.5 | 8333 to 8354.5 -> -0.5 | 6.4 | 6.08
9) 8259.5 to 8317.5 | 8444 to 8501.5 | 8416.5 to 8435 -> -0.3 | 6.03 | 5.89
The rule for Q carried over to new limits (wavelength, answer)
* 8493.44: 5.725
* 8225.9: 5.6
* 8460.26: 6.494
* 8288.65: 5.972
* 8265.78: 5.608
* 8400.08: 4.426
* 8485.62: 6.115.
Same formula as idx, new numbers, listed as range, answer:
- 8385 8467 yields 5.91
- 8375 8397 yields 6.03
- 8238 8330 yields 6.2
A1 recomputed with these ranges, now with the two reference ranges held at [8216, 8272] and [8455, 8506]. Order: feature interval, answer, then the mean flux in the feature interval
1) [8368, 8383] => 1.08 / 5.67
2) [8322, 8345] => -0.30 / 6.26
